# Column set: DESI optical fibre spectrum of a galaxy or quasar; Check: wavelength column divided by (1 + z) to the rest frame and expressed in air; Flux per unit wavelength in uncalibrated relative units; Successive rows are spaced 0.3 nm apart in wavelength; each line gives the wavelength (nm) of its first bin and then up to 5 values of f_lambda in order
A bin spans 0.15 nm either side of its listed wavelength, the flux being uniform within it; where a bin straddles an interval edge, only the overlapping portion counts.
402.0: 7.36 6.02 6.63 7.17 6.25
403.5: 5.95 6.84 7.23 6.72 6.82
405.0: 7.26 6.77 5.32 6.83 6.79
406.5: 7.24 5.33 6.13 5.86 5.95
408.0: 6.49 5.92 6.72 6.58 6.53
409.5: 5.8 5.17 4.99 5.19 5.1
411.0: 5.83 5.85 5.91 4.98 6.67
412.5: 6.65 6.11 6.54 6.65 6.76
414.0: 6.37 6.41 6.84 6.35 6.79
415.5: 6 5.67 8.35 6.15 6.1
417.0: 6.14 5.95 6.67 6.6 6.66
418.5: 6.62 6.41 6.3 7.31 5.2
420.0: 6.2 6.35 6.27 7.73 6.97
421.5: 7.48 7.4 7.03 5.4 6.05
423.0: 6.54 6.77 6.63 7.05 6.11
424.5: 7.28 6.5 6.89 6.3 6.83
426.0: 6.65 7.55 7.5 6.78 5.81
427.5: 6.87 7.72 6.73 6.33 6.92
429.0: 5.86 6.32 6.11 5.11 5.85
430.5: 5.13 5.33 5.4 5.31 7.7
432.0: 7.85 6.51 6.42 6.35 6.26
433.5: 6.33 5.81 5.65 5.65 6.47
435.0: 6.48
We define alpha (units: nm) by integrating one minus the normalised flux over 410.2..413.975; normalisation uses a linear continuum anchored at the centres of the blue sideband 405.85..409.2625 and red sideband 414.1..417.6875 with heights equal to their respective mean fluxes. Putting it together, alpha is 0.23 nm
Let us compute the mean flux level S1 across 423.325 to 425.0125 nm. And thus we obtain 6.72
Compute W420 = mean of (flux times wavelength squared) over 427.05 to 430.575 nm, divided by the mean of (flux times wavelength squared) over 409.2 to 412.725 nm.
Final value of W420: 1.2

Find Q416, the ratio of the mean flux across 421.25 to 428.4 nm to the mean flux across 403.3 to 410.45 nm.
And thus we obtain 1.08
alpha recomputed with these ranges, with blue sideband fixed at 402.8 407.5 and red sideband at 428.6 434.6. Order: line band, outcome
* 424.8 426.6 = -0.20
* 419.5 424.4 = -0.26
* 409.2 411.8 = 0.37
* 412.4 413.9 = -0.03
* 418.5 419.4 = -0.04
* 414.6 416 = 0.00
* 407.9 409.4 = 0.01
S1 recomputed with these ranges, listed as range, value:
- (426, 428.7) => 6.9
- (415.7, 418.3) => 6.49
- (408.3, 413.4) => 5.94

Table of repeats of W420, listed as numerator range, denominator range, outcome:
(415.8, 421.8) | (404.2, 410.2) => 1.11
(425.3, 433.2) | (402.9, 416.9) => 1.12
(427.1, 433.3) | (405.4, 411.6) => 1.16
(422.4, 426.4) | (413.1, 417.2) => 1.07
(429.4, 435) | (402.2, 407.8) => 1.07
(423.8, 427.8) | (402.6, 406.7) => 1.13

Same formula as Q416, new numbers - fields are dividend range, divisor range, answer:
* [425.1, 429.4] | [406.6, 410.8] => 1.15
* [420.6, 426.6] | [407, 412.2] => 1.16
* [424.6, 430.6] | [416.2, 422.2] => 0.99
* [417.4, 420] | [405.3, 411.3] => 1.07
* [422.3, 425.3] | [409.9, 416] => 1.07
